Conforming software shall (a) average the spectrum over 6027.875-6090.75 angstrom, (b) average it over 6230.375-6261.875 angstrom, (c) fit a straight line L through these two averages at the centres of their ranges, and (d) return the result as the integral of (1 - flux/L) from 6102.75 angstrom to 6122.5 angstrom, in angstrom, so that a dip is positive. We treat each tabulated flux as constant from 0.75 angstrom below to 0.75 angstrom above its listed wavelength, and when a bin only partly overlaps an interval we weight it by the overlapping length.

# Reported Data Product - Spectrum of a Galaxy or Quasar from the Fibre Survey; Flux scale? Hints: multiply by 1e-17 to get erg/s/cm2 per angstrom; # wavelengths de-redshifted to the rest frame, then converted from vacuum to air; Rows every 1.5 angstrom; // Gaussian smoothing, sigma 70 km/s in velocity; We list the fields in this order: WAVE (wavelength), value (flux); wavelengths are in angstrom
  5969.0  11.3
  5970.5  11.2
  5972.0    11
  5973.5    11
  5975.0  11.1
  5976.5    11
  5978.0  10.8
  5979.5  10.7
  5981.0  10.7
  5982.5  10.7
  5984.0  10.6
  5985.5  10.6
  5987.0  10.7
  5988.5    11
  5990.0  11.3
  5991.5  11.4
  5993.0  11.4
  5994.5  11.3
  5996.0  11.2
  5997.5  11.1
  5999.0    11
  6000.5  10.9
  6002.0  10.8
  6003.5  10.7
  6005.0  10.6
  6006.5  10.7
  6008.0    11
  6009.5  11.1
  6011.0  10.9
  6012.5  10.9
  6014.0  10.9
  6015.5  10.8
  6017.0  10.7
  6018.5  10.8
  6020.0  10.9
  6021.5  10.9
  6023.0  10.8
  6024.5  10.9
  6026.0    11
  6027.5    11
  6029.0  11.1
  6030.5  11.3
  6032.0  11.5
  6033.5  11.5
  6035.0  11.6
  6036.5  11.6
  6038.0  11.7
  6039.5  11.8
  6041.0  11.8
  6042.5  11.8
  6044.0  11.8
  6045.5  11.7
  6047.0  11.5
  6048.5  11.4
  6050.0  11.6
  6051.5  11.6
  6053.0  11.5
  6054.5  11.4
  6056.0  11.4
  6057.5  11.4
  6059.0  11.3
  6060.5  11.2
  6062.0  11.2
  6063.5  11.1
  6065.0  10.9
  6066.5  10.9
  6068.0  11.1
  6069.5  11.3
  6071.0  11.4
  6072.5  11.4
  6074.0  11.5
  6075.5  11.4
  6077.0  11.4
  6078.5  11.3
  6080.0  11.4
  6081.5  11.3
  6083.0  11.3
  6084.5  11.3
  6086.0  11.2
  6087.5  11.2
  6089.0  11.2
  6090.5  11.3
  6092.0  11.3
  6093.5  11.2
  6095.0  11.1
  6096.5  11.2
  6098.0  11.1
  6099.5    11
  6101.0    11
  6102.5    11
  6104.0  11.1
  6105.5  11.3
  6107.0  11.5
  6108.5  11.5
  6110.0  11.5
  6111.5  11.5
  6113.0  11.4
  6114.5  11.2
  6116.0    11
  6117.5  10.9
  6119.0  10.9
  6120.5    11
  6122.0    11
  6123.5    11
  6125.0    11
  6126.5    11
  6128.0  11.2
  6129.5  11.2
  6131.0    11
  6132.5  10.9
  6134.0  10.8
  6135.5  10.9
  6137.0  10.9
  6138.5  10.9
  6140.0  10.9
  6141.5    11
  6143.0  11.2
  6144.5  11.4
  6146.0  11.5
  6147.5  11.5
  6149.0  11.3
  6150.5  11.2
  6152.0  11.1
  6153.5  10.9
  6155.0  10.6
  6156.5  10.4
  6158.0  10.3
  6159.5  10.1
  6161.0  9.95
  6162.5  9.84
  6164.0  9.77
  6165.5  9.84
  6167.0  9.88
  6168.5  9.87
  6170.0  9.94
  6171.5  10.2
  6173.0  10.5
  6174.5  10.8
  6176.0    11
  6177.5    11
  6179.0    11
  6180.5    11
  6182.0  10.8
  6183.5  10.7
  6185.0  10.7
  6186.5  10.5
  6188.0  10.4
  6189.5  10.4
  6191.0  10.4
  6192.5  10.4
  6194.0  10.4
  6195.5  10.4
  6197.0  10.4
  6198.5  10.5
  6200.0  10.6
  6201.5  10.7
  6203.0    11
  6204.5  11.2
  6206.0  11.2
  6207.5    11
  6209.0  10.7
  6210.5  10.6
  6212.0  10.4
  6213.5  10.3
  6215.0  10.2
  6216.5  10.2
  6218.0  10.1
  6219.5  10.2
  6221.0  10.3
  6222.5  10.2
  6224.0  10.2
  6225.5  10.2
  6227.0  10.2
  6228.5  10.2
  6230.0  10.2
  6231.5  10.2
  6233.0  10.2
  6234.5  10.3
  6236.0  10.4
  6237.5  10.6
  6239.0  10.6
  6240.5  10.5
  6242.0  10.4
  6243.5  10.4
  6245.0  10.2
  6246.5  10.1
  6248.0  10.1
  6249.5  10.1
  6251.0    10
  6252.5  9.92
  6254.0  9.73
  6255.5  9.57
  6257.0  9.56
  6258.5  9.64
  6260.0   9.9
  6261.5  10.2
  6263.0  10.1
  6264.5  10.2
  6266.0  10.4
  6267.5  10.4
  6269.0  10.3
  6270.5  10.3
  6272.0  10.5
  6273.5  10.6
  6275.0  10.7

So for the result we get -0.3 angstrom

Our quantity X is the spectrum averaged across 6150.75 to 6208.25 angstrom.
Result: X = 10.5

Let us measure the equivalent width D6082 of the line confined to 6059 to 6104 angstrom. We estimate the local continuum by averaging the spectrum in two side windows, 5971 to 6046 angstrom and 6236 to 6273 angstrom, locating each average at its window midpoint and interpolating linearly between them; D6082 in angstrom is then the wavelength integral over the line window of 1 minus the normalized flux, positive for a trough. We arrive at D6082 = -1.7 angstrom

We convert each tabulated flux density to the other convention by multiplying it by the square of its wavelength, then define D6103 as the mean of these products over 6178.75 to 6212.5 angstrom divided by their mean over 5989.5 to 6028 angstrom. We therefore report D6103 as 1.0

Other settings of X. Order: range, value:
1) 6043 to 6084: 11.4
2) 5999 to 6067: 11.2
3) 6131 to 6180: 10.7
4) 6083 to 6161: 11.1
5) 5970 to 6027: 10.9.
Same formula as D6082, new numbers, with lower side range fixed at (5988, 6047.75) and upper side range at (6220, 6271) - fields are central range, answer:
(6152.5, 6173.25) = 0.8 angstrom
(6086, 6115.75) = -1.2 angstrom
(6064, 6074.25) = -0.2 angstrom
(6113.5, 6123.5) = -0.3 angstrom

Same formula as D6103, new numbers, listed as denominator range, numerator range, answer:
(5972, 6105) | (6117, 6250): 0.99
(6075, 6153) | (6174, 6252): 0.97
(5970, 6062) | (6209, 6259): 0.98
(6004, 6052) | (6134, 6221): 0.99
